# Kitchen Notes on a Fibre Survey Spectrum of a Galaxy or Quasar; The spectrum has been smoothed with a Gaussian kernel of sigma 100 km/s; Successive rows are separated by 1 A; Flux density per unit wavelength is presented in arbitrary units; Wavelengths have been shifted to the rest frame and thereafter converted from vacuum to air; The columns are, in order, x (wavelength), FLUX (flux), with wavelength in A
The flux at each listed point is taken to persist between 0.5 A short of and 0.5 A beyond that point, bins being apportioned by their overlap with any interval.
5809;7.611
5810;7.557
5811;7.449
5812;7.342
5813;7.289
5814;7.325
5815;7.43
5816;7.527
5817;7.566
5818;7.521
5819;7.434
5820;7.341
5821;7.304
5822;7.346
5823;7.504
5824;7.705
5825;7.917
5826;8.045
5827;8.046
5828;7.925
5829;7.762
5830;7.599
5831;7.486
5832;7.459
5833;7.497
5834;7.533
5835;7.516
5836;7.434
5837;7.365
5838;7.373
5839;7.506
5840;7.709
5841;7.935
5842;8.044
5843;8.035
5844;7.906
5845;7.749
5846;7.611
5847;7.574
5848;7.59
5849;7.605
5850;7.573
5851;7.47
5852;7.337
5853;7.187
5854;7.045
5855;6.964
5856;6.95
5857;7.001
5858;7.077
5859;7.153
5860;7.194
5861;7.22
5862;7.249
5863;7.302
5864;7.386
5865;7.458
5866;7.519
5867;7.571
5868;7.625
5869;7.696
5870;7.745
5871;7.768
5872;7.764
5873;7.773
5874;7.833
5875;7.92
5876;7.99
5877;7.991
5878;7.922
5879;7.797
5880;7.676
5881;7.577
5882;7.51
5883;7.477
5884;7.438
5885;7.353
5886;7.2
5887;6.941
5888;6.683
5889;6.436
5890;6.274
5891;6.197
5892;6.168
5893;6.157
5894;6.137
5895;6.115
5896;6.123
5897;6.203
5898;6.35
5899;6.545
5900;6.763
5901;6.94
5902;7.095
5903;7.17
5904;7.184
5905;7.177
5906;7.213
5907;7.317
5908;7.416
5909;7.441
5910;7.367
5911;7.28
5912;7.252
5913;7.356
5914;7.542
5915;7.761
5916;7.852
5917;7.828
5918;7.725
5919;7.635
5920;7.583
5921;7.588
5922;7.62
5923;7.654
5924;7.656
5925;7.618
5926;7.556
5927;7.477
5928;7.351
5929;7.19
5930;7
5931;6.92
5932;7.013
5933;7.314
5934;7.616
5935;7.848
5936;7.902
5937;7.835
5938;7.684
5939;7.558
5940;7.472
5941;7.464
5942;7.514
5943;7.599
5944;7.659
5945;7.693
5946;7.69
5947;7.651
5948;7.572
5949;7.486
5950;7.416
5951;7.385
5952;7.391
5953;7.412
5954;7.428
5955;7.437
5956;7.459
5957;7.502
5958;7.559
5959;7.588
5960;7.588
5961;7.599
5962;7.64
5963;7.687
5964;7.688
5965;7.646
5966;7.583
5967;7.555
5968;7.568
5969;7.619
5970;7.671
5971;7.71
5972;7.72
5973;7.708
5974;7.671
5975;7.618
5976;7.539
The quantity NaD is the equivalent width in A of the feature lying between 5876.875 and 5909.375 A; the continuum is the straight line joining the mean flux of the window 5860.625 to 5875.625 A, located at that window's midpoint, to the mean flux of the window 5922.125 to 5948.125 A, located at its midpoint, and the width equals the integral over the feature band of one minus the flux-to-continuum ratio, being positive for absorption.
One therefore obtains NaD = 2.6 A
